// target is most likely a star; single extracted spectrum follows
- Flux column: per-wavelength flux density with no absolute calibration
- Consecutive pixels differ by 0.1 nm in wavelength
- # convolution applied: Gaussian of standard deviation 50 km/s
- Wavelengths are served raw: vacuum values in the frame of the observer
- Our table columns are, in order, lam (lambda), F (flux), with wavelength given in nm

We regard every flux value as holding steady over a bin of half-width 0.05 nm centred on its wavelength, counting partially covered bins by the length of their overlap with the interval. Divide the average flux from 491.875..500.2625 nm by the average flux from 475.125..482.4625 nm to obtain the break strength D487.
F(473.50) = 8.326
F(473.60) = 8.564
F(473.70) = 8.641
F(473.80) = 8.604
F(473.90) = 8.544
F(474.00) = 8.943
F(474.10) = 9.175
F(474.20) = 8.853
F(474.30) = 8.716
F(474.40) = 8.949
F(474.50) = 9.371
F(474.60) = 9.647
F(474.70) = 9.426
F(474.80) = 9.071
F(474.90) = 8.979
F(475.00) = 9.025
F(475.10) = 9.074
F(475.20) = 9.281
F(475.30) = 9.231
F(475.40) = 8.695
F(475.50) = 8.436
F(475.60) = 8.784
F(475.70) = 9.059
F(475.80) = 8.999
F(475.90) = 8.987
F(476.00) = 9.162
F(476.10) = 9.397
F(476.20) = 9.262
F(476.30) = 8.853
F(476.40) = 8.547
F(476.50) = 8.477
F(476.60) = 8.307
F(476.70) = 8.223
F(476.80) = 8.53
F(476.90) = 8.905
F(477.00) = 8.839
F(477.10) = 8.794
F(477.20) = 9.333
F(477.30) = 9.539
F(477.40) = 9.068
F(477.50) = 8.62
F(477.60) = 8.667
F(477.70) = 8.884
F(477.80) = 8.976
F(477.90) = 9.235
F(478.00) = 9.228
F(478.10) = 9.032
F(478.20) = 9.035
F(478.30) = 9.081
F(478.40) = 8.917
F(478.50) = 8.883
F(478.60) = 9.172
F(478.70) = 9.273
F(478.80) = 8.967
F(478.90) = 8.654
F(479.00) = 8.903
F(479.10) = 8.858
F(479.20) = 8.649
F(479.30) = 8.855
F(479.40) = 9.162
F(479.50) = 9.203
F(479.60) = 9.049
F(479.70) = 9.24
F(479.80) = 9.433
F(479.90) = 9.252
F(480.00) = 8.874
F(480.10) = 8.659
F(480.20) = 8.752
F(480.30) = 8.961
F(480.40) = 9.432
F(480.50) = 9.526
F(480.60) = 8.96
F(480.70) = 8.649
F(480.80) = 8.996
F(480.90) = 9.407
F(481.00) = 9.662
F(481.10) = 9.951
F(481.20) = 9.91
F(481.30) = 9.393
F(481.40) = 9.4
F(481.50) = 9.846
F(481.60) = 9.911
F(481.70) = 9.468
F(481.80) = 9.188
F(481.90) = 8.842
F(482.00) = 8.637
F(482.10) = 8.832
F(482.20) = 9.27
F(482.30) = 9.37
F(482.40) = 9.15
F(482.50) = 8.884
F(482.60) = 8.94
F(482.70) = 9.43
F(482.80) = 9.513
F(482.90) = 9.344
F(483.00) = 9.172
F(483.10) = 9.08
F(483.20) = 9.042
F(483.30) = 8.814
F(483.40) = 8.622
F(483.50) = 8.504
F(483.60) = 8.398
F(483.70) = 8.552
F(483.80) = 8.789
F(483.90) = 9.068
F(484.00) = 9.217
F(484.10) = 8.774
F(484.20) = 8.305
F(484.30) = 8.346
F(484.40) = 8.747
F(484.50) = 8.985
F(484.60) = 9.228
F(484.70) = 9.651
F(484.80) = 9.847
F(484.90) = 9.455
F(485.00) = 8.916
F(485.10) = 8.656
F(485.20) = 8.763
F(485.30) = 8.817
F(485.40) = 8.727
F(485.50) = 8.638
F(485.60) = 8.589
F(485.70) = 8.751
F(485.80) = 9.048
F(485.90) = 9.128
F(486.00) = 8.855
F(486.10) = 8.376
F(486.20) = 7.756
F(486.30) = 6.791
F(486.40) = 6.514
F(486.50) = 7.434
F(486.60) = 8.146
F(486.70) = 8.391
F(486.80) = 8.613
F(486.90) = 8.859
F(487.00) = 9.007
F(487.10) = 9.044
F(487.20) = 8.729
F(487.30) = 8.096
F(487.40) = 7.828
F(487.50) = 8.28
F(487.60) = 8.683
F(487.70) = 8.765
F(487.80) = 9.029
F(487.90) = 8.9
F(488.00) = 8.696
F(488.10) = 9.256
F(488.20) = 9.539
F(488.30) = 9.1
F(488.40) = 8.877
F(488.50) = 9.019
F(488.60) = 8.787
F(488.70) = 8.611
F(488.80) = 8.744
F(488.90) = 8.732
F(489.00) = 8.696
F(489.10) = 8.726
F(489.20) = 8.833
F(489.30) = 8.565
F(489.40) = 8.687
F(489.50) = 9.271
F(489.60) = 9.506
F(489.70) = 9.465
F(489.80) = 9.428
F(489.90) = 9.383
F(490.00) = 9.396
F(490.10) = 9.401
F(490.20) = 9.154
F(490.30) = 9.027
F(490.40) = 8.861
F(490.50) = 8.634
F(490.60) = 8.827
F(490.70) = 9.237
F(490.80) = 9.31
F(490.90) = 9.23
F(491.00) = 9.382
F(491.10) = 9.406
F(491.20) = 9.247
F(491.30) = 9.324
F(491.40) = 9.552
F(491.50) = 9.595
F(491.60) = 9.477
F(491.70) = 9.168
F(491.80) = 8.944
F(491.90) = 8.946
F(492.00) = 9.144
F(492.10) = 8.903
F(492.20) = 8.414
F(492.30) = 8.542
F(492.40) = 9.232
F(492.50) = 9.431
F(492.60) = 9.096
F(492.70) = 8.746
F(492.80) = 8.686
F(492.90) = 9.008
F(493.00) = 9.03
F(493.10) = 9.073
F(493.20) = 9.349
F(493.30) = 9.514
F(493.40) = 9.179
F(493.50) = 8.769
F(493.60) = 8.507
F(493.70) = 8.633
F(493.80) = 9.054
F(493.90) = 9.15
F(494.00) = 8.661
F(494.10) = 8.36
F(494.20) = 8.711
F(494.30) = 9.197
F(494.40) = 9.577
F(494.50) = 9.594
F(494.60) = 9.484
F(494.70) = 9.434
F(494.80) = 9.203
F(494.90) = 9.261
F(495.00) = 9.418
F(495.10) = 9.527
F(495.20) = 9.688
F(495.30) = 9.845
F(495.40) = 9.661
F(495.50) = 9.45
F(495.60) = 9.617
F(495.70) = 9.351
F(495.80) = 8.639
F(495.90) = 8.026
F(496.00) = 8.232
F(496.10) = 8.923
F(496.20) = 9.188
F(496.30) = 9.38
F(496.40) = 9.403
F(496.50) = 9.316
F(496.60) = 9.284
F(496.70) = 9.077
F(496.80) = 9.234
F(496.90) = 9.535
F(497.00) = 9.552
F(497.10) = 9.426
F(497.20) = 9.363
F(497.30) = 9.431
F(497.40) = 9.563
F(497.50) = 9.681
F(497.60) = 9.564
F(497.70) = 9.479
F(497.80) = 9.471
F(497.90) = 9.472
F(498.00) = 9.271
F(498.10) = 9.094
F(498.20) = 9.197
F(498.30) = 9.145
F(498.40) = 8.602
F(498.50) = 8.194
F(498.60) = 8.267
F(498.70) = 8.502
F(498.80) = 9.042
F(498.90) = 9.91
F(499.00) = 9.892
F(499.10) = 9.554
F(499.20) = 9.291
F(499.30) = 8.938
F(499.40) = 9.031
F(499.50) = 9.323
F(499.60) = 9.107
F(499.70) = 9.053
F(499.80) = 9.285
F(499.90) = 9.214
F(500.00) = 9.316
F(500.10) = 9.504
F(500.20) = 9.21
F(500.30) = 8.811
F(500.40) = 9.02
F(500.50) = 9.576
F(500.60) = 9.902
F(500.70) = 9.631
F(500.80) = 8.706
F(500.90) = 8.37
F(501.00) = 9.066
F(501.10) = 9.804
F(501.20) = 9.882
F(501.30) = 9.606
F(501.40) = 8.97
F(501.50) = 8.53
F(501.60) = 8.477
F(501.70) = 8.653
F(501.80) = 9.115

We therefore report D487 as 1.01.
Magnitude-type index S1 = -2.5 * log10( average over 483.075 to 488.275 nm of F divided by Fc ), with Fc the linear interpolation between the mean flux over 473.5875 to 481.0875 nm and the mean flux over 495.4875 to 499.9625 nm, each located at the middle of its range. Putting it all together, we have 0.048 mag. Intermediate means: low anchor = 8.99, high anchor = 9.19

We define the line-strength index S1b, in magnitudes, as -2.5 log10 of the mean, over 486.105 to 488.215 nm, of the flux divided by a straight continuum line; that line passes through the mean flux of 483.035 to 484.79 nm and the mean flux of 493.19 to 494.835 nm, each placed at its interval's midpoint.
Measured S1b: 0.07 mag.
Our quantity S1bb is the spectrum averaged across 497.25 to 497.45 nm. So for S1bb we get 9.5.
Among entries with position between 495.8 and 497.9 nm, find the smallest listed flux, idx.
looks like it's 8.026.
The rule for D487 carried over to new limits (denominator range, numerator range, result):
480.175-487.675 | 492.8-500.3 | 1.04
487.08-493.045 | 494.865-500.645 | 1.03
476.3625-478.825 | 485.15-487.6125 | 0.94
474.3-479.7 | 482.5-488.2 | 0.97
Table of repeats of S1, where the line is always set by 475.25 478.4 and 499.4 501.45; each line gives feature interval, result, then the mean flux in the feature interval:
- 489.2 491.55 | -0.01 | 9.2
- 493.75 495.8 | -0.01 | 9.3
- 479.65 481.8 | -0.04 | 9.32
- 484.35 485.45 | -0.01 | 9.07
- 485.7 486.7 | 0.13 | 8.06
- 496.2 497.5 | -0.02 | 9.38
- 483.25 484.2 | 0.04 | 8.73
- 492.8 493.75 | 0.02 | 8.99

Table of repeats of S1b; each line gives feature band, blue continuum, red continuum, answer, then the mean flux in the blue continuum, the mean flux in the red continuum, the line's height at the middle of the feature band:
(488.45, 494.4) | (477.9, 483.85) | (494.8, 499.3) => 0.019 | 9.1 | 9.25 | 9.2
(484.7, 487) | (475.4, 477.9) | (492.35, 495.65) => 0.061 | 8.86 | 9.19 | 9.04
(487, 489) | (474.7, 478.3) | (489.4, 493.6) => 0.038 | 8.94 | 9.14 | 9.09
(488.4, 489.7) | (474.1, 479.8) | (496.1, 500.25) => 0.031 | 8.98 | 9.25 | 9.13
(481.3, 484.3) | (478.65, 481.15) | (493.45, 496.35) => 0.007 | 9.09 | 9.12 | 9.1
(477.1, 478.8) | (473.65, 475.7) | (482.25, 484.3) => -0.011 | 8.97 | 8.93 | 8.96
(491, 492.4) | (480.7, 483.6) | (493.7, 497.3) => 0.009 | 9.21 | 9.22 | 9.22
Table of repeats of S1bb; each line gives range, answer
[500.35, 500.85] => 9.37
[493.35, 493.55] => 8.97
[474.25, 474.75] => 9.22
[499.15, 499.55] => 9.15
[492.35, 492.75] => 9.13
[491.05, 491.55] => 9.42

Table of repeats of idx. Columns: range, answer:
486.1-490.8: 6.514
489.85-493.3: 8.414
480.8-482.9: 8.637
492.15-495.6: 8.36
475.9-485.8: 8.223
